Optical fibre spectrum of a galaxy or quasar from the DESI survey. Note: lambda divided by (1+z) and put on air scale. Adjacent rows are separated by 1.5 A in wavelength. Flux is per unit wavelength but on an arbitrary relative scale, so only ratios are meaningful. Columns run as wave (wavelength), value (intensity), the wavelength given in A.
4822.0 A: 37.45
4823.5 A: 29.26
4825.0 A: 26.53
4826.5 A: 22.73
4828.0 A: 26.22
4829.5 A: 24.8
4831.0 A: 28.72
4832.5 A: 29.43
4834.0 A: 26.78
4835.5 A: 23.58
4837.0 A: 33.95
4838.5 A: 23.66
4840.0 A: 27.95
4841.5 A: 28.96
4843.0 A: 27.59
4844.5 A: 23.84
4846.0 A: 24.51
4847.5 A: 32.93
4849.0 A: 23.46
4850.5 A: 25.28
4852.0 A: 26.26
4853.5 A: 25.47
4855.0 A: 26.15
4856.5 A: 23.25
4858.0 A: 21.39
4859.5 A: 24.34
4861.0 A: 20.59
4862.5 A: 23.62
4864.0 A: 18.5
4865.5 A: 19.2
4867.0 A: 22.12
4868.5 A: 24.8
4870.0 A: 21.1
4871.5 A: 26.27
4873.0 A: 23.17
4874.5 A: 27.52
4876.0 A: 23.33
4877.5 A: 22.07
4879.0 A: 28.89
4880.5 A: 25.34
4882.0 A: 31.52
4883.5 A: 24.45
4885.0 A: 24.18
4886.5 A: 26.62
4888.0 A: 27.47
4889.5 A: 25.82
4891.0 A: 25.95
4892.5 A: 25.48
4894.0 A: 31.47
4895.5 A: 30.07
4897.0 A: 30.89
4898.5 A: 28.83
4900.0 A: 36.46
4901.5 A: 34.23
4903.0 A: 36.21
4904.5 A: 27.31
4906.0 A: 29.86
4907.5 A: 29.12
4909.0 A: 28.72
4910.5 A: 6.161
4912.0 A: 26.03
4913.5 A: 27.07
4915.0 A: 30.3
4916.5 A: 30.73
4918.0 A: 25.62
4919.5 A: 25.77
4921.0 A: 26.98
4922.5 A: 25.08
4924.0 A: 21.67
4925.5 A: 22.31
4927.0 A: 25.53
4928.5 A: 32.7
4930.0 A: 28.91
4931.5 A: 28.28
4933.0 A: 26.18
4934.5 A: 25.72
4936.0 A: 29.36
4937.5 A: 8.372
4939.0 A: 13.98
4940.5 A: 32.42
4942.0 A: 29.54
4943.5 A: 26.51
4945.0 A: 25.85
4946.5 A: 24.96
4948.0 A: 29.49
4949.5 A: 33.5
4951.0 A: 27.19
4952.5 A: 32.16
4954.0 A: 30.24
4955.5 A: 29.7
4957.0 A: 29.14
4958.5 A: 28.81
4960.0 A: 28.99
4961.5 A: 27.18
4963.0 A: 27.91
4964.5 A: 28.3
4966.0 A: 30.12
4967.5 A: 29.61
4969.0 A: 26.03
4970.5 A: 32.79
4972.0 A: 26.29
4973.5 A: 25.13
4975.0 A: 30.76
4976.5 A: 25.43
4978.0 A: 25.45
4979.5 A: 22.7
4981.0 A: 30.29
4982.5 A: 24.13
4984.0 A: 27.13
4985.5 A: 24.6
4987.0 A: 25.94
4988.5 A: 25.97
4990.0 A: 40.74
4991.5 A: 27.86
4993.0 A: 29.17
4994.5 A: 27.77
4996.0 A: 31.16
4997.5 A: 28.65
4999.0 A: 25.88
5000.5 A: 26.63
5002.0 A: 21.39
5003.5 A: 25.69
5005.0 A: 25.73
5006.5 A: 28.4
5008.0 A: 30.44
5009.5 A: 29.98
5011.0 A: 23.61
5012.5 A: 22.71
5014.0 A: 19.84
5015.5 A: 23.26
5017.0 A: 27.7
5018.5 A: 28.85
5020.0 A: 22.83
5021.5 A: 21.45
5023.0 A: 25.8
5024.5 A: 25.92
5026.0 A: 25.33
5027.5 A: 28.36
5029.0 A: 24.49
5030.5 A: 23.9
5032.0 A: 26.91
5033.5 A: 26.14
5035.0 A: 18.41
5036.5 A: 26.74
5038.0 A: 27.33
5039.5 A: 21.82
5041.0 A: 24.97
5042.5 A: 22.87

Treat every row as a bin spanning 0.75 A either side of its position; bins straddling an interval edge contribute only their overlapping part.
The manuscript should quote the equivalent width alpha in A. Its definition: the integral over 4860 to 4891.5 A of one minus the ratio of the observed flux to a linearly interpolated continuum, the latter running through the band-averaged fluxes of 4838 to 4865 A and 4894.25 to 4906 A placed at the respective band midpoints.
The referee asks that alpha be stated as 4.4 A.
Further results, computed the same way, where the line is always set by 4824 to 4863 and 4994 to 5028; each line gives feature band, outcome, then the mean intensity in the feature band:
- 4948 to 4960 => -1.9 A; 30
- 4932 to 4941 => 1.2 A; 22.6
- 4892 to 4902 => -2.0 A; 31.1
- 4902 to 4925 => -0.5 A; 26.5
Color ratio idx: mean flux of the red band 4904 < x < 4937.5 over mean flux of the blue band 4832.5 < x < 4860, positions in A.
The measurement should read 0.99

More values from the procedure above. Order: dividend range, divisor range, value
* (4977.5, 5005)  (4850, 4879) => 1.16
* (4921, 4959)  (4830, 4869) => 1.06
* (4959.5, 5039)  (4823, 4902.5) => 1.02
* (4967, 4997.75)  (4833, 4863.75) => 1.09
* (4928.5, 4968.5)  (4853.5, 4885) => 1.15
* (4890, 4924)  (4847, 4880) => 1.16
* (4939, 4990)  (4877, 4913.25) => 1.01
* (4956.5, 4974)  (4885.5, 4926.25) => 1.03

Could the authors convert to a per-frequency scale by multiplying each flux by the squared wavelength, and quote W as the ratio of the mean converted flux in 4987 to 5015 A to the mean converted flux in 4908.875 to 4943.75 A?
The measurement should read 1.12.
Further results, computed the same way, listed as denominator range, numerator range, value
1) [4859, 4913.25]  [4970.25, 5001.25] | 1.11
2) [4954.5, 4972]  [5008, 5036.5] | 0.89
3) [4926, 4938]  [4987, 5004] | 1.12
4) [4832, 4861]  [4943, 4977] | 1.15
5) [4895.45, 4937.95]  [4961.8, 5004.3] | 1.05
